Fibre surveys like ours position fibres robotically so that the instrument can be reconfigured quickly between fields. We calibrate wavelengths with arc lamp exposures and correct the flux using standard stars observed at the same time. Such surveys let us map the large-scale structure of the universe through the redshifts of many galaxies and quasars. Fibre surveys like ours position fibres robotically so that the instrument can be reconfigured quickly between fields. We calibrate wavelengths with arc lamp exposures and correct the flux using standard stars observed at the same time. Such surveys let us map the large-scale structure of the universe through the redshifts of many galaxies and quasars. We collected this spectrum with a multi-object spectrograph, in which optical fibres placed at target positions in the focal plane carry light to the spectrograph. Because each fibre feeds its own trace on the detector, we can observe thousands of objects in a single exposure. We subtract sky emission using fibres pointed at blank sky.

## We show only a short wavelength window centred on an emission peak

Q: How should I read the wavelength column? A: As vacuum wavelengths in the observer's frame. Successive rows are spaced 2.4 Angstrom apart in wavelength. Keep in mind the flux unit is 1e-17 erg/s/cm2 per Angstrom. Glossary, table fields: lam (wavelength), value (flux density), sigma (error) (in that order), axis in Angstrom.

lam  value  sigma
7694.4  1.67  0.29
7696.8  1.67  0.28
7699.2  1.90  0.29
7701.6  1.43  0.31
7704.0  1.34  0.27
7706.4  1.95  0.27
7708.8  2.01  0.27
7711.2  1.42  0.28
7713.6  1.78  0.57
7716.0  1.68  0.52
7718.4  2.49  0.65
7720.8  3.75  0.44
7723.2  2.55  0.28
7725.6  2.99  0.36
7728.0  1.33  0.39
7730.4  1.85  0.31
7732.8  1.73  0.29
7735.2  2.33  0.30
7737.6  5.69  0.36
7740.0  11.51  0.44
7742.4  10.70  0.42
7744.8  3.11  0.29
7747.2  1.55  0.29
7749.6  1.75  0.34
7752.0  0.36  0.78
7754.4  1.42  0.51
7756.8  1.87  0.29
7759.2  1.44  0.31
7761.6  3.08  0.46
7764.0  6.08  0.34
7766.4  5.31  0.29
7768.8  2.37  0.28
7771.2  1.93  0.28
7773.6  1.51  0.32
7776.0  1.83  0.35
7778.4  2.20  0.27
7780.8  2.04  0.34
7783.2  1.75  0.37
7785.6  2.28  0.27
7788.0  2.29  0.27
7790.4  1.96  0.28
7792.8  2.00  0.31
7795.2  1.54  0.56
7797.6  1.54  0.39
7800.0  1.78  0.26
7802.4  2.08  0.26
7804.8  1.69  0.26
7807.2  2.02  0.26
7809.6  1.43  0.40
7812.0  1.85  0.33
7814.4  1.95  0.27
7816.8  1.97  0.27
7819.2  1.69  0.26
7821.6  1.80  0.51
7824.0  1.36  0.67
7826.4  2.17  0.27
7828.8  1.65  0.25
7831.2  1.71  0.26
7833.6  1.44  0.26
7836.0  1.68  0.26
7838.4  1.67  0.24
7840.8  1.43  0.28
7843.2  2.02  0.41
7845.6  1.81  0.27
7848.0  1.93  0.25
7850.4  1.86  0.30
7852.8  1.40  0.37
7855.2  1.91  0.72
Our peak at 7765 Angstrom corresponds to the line [N II] 6583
